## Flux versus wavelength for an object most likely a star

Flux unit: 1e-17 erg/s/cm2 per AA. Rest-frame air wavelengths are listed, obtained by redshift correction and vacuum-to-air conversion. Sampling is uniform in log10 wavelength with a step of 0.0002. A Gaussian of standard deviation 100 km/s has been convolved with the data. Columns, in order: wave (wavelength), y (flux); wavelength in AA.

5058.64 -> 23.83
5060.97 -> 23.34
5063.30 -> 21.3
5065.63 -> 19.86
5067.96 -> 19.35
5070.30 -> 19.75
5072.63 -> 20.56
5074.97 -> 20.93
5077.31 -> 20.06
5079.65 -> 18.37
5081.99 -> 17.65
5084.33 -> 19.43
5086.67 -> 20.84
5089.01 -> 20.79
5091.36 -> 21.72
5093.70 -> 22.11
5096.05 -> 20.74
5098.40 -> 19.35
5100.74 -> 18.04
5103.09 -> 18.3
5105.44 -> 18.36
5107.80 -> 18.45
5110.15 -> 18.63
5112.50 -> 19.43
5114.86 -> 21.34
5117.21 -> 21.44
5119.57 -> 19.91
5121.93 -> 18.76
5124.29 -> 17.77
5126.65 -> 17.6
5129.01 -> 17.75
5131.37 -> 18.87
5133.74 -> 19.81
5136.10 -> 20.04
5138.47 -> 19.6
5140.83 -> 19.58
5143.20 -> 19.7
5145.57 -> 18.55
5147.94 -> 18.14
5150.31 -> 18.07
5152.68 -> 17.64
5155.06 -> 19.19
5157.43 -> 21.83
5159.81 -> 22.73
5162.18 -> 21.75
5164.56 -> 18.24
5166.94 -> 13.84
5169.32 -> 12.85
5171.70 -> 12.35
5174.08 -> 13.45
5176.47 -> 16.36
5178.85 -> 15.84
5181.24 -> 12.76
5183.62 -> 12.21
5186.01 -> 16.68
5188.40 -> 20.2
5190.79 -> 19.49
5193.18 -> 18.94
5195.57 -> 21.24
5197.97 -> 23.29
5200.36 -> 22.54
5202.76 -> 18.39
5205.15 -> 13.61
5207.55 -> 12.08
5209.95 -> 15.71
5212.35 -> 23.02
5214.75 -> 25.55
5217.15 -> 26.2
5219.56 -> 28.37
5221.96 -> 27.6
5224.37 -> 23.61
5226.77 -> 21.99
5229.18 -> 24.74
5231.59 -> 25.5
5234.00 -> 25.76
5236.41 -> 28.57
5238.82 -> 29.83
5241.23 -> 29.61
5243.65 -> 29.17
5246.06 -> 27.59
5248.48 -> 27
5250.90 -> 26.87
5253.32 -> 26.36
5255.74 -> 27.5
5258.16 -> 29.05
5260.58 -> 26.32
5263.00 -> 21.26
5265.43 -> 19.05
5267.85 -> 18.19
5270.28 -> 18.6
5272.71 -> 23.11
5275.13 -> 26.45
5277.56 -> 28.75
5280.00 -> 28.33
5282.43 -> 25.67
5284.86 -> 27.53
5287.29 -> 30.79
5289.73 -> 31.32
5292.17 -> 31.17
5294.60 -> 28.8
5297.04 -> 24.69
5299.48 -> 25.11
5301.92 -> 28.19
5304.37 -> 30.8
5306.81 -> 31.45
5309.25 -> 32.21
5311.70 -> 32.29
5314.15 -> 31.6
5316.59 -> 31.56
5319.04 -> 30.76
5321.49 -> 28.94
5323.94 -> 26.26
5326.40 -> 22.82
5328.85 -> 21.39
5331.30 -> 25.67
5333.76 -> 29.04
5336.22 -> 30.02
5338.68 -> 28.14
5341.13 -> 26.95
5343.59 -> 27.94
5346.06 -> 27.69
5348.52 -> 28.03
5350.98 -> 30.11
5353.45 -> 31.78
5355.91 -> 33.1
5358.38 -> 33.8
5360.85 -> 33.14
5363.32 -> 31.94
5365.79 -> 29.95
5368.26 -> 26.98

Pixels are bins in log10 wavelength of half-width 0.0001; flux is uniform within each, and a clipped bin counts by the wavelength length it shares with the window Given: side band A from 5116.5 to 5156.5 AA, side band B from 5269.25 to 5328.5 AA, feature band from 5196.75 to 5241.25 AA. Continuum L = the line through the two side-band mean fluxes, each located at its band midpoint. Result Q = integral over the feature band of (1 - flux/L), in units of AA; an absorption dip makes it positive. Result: 0.7 AA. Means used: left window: 19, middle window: 23.3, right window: 28.2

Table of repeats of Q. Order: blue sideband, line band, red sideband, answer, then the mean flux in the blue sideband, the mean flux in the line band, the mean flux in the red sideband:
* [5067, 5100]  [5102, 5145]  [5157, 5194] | -1.3 AA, 20.1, 19.2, 16.7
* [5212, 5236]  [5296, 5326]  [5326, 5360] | -1.8 AA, 25.4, 29.3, 28.5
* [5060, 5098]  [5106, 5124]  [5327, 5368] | 1.7 AA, 20.4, 19.6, 29.1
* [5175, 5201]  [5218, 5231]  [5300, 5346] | -2.8 AA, 18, 25.3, 28.6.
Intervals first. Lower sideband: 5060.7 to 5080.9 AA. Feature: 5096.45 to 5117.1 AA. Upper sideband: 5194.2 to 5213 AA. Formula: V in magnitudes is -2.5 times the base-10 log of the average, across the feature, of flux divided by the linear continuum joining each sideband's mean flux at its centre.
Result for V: 0.03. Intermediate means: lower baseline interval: 20.2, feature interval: 19.2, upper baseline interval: 18.6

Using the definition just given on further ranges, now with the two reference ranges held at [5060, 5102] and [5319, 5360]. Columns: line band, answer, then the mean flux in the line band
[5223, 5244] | -0.06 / 26.4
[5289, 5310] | -0.08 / 29.2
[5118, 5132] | 0.17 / 18.5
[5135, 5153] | 0.17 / 19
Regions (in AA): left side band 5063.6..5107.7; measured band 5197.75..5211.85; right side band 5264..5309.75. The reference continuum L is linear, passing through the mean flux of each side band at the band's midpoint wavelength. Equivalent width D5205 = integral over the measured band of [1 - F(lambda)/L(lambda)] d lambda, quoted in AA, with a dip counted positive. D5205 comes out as 3.8 AA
